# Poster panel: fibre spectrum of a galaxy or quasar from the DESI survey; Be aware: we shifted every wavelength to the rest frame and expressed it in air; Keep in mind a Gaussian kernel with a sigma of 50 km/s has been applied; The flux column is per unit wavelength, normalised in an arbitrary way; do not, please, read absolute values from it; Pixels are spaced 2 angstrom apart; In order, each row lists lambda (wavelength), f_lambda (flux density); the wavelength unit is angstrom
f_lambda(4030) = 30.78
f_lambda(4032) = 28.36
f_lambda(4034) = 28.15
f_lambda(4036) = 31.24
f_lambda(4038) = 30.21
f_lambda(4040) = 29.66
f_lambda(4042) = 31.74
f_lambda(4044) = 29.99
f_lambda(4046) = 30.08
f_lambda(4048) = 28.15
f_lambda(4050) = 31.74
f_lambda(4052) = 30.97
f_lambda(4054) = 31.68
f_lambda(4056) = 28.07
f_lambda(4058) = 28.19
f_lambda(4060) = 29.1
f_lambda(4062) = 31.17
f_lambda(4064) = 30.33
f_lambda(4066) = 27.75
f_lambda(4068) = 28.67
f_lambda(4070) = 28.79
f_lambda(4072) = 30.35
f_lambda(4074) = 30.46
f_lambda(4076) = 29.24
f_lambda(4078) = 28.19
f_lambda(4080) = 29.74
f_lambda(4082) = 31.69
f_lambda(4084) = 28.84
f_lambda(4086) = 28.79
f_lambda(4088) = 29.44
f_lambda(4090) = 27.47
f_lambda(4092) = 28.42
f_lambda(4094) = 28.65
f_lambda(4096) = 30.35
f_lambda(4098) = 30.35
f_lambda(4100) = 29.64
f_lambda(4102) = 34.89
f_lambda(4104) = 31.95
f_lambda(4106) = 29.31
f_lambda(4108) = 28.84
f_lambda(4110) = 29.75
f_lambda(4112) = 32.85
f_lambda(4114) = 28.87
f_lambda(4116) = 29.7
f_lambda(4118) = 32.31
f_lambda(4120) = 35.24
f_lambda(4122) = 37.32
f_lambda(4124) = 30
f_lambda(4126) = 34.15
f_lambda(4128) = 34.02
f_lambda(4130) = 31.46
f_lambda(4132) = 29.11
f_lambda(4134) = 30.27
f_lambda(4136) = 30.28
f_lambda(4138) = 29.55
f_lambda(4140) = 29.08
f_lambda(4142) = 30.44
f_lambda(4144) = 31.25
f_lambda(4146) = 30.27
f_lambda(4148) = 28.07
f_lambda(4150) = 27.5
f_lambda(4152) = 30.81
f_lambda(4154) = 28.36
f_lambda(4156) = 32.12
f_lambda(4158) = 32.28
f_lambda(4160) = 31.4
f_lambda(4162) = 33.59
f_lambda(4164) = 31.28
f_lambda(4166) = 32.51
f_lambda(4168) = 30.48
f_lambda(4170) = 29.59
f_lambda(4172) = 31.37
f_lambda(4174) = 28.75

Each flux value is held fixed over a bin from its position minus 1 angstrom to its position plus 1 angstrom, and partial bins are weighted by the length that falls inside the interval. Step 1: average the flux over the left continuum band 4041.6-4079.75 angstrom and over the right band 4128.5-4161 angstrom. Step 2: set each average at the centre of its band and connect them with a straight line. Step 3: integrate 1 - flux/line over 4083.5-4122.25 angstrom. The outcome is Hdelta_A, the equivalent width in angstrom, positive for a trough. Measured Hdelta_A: -0.8 angstrom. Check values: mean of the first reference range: 29.7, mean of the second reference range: 30.2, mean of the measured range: 30.5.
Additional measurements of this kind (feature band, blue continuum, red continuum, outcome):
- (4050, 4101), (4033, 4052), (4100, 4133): 2.3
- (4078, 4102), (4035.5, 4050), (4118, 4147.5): 1.1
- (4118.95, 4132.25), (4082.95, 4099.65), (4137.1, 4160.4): -1.6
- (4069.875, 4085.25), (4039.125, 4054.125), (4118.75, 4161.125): 0.5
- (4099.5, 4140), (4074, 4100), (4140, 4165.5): -2.0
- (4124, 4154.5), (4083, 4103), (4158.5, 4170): 0.6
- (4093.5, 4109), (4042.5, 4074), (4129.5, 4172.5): -0.2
